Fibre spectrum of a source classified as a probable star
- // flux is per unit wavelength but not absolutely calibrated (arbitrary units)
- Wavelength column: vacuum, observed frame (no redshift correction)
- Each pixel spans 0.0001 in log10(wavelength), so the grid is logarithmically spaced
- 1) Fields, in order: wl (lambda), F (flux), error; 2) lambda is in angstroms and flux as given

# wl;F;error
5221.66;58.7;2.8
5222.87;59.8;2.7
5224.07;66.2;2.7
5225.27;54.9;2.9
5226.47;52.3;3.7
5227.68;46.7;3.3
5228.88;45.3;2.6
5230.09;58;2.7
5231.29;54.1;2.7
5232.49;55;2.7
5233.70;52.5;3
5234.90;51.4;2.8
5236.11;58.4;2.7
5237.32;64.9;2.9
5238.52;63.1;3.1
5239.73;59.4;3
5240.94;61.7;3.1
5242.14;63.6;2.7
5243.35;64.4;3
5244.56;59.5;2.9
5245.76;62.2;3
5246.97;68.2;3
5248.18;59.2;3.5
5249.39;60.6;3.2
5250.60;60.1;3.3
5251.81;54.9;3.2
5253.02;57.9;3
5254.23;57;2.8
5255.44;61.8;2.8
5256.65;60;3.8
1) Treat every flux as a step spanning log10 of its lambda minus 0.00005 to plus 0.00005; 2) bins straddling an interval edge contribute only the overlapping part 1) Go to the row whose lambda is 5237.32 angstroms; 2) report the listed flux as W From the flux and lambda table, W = 64.9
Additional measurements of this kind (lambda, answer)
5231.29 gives 54.1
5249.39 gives 60.6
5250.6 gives 60.1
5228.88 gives 45.3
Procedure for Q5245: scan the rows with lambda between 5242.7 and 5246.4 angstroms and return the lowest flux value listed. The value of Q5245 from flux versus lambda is 59.5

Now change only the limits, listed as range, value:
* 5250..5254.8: 54.9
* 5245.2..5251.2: 59.2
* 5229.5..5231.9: 54.1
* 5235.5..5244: 58.4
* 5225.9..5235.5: 45.3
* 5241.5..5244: 63.6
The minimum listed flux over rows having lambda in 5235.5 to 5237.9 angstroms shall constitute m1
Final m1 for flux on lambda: 58.4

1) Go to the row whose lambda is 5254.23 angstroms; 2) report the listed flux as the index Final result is 57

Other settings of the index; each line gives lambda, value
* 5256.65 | 60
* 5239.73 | 59.4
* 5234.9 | 51.4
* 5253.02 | 57.9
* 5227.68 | 46.7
